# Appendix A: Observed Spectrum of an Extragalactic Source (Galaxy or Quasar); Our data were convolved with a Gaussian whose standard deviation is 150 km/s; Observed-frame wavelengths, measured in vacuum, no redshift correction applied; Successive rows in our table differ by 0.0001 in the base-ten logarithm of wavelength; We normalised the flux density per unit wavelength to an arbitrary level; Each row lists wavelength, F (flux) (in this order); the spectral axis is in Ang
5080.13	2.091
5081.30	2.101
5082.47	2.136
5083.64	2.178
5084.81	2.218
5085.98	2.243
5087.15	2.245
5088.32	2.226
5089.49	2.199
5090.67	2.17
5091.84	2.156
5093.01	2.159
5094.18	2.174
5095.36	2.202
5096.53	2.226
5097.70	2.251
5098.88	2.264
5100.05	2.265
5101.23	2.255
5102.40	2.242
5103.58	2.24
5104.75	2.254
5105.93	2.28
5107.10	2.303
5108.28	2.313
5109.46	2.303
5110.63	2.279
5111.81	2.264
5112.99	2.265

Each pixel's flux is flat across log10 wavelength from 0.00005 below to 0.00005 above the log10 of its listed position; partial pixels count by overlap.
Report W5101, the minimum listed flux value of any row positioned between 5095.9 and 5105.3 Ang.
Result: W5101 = 2.226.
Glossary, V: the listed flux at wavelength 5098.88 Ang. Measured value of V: 2.264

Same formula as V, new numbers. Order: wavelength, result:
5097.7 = 2.251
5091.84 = 2.156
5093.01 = 2.159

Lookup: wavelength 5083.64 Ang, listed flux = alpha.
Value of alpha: 2.178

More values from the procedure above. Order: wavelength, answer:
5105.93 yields 2.28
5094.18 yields 2.174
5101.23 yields 2.255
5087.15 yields 2.245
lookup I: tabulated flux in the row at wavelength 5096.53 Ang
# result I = 2.226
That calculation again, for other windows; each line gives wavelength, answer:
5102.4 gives 2.242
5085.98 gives 2.243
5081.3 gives 2.101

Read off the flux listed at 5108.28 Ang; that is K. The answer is 2.313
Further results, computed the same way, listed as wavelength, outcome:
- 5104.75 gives 2.254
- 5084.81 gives 2.218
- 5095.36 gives 2.202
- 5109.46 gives 2.303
